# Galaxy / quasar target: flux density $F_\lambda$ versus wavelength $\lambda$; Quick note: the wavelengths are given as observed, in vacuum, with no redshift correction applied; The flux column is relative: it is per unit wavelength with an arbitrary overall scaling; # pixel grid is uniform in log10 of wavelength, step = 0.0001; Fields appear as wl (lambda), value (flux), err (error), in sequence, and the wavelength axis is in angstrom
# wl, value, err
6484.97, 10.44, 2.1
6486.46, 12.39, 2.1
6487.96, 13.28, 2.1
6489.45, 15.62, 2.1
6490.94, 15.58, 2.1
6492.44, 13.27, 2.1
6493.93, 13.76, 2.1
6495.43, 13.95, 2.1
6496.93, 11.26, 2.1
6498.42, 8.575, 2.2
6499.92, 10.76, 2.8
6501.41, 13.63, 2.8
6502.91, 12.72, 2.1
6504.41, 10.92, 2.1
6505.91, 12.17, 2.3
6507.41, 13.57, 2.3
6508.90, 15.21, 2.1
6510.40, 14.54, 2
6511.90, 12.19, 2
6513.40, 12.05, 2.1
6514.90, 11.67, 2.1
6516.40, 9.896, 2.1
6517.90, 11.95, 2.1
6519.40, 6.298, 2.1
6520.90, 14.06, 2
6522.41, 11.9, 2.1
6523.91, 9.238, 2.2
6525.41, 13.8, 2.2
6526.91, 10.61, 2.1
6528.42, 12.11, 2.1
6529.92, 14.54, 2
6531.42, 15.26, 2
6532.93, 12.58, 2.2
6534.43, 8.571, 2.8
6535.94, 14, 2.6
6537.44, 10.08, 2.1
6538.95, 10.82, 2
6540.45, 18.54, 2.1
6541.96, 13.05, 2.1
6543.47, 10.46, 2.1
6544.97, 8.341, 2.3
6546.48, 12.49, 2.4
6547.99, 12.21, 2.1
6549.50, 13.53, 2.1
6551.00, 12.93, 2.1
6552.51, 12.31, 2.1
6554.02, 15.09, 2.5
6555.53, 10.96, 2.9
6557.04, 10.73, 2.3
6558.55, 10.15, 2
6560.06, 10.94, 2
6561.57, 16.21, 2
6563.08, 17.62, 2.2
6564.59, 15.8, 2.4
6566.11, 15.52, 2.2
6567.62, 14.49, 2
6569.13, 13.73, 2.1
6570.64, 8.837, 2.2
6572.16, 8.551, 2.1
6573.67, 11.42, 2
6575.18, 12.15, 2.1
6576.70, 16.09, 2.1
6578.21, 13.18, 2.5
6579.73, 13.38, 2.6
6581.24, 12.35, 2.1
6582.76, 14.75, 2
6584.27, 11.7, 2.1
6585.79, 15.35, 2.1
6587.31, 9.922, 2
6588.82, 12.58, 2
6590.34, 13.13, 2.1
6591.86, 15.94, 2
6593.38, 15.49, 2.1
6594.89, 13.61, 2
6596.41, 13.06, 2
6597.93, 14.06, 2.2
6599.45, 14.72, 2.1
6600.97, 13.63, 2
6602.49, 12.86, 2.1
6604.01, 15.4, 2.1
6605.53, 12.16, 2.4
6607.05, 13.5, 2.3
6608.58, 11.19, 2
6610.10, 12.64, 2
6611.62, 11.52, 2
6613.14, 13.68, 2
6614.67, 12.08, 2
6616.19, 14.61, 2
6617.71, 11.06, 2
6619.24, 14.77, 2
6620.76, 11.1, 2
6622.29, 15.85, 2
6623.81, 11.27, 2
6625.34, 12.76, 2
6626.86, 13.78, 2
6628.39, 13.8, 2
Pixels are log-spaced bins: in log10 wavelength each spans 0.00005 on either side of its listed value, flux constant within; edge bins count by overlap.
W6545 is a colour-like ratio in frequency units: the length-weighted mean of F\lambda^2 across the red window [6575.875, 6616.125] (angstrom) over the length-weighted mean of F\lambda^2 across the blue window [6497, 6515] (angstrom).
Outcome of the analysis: 1.12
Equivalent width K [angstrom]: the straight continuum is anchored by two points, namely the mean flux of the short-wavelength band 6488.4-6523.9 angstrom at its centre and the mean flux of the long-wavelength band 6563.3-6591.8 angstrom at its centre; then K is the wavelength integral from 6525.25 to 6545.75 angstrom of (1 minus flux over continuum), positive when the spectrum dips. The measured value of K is 0.6 angstrom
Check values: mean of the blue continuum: 12.4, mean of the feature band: 12.3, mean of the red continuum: 13.1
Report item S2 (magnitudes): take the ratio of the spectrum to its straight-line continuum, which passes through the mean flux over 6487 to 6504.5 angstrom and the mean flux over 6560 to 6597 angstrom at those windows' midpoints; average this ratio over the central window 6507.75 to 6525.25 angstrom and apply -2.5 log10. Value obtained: 0.101 mag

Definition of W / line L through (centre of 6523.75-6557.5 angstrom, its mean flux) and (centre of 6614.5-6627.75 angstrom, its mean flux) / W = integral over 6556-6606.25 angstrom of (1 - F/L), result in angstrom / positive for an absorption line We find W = -2.3 angstrom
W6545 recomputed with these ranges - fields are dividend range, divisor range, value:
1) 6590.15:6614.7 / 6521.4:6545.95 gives 1.14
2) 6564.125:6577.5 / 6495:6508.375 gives 1.10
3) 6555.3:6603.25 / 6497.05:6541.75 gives 1.11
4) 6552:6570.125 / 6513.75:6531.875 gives 1.17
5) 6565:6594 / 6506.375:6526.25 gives 1.11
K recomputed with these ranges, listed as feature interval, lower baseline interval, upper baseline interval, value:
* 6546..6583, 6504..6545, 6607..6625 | -1.7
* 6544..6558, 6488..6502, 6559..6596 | 1.3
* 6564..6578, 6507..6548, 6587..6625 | -0.2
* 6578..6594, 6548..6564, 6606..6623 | -0.6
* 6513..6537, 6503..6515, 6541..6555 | 1.7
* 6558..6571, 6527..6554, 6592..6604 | -0.7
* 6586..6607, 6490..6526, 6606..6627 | -1.5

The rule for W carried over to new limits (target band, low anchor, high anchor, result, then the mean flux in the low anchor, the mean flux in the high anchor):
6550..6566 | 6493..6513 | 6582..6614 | -0.4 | 12.6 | 13.4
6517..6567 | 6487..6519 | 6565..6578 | 0.7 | 12.6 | 12.7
